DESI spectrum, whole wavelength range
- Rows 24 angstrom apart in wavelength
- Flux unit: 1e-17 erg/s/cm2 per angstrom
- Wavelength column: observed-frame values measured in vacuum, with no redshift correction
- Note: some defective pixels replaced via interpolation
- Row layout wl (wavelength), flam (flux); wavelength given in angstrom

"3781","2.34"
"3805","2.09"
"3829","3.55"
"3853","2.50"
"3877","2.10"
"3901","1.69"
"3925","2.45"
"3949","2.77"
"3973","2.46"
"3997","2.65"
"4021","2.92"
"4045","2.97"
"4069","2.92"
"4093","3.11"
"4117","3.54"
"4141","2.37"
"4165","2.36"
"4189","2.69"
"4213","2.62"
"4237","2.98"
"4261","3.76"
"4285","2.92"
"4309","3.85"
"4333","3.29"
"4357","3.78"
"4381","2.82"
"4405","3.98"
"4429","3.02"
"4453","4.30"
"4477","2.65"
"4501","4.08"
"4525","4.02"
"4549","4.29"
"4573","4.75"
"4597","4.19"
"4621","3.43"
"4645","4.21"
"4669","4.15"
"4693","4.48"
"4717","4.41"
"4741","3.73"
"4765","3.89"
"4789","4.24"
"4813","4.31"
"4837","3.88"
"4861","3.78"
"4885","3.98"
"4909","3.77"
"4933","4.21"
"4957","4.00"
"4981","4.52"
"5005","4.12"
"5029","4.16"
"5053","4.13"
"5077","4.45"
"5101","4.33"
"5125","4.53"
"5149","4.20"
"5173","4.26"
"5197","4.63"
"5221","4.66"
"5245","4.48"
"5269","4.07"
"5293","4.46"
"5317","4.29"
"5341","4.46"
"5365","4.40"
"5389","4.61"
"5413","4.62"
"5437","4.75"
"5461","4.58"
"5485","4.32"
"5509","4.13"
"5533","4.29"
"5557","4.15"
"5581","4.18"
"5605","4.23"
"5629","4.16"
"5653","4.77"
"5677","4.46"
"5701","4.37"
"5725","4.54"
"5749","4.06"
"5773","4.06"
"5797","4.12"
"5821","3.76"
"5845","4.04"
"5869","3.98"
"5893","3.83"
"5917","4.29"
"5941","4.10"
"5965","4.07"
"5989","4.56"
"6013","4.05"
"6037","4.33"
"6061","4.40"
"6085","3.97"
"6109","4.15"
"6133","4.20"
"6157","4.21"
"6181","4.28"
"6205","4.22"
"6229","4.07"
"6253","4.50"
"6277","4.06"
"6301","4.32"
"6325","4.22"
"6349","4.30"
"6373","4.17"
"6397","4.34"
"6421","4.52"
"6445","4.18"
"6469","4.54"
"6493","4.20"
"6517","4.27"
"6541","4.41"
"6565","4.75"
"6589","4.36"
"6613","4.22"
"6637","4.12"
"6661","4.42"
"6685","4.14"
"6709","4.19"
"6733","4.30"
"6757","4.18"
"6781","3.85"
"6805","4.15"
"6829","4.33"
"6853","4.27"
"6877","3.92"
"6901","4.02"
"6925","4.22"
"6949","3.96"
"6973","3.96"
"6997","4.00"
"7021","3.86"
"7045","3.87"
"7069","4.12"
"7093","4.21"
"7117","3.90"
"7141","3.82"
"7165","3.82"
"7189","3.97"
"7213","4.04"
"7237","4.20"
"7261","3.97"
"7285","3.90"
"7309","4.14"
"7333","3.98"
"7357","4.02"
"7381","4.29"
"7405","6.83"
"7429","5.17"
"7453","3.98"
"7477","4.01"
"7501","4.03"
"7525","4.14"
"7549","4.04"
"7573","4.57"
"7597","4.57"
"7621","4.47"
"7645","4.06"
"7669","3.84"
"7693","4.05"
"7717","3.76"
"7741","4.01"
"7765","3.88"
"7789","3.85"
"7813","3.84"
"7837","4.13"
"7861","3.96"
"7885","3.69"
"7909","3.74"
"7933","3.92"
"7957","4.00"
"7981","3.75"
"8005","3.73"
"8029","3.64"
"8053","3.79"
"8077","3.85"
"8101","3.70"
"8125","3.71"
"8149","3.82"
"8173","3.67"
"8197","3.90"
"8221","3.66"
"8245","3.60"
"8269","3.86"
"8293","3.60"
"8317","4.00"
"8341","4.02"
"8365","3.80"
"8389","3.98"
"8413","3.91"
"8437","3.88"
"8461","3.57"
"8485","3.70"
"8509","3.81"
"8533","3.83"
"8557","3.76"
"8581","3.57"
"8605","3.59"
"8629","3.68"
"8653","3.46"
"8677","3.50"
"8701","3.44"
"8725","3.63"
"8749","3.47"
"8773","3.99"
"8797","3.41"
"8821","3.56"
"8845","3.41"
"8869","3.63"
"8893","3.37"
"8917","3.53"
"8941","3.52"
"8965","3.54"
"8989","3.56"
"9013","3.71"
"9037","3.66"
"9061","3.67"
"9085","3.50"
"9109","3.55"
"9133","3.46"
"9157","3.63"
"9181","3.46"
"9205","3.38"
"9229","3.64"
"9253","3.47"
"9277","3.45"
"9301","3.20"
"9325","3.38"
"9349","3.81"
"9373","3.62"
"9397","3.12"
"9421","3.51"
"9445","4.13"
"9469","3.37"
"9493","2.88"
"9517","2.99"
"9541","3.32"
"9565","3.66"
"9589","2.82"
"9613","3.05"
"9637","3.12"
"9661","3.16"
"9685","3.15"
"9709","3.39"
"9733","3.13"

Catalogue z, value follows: 0.127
